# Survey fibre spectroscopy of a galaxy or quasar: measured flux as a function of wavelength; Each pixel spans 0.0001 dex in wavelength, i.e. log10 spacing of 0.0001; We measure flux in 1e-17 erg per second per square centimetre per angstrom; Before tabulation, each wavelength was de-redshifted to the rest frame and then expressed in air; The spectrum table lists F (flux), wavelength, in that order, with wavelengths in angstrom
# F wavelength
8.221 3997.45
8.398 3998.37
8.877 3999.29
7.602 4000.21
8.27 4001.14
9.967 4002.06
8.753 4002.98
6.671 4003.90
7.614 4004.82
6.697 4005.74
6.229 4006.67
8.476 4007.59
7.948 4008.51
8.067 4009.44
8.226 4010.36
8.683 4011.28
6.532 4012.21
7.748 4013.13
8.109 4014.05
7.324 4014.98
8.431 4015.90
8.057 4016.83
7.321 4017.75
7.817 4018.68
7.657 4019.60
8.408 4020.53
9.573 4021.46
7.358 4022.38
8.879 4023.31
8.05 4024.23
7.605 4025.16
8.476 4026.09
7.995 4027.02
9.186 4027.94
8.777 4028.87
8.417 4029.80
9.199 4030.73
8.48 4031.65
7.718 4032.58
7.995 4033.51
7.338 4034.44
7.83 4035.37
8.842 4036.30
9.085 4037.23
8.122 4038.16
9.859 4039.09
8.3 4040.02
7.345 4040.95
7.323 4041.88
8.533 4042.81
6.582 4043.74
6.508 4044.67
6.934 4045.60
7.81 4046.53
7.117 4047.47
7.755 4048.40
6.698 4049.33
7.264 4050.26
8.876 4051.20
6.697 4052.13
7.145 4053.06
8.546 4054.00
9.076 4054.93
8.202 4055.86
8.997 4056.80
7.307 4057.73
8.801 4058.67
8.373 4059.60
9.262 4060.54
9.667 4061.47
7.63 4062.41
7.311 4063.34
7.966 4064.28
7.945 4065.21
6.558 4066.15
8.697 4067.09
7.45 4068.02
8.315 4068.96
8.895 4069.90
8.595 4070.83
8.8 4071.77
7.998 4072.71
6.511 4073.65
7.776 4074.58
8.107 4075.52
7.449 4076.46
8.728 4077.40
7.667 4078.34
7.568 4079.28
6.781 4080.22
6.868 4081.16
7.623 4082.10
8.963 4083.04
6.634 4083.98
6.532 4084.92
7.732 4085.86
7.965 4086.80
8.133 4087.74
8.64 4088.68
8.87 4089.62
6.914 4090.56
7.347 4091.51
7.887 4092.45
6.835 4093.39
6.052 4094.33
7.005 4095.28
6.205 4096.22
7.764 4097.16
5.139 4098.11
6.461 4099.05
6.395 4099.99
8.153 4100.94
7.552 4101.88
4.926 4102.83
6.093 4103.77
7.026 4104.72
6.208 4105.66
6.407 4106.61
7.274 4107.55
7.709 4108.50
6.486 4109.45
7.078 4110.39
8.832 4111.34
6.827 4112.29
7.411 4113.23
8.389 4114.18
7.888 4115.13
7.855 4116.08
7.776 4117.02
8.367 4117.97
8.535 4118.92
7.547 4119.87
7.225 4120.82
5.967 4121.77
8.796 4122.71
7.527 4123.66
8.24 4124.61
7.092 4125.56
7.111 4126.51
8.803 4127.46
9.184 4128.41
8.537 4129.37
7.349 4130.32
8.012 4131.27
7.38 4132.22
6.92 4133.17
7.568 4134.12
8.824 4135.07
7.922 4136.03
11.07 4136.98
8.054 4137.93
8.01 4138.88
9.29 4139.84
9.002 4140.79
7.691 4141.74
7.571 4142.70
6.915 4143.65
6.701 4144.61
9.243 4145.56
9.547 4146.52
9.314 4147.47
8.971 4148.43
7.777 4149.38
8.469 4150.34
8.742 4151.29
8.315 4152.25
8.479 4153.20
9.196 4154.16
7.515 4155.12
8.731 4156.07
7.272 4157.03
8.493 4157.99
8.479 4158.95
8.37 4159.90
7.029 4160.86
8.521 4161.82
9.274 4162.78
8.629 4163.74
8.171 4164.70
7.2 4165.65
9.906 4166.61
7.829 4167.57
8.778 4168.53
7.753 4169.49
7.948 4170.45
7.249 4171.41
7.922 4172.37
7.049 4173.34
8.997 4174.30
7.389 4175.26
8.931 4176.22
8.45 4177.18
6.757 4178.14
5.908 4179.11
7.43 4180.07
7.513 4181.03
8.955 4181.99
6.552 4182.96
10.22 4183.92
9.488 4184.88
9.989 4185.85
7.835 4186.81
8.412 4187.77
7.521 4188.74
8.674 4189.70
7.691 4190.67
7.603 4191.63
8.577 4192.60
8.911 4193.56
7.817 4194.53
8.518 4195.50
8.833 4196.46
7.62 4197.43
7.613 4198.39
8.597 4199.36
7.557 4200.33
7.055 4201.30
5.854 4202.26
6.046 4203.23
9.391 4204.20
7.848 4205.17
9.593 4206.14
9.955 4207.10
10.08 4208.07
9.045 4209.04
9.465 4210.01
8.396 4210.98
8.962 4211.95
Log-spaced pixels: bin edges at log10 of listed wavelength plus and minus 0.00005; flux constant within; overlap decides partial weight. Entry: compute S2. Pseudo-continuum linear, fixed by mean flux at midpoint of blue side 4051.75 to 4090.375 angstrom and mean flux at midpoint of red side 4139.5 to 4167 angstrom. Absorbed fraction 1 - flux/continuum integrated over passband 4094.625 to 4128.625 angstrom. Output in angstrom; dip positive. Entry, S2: 3.6 angstrom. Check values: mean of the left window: 7.97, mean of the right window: 8.37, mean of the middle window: 7.29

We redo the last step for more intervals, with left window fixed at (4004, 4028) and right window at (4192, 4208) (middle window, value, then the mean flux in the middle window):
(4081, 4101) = 1.85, 7.27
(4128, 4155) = -0.90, 8.34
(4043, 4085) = 0.81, 7.82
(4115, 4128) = 0.45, 7.77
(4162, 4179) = 0.06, 8.09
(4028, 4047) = -0.34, 8.07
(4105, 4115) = 0.94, 7.28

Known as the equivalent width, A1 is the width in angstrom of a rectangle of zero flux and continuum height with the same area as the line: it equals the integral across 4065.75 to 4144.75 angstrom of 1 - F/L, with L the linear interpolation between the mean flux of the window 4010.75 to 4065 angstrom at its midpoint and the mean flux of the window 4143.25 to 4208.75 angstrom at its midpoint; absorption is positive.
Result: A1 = 5.0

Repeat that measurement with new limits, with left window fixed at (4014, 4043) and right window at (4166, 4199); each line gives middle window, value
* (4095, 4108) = 2.5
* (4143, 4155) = -0.4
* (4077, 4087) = 0.8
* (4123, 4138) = 0.1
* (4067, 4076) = 0.1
